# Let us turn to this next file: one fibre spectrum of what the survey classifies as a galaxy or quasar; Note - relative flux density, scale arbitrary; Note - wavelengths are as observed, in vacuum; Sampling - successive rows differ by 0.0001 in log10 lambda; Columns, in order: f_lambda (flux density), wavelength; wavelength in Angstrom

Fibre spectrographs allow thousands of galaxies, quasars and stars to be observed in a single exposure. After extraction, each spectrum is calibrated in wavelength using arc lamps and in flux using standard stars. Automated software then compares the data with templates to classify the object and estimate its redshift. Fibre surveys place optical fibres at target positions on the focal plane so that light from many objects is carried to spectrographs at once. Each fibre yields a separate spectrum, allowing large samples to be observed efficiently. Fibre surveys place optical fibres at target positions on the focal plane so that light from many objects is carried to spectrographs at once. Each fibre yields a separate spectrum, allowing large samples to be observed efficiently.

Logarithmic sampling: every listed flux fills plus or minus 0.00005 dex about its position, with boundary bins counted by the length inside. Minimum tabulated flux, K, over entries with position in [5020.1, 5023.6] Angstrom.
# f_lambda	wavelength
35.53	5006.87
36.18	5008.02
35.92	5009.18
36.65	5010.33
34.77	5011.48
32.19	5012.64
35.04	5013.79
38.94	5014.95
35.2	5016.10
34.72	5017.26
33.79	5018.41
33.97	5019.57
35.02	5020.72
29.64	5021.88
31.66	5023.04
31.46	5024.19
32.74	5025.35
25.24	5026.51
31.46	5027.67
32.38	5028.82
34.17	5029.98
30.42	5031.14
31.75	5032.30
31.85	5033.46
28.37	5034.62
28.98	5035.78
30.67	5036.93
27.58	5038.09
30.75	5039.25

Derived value 29.64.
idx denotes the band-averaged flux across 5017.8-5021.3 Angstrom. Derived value 34.3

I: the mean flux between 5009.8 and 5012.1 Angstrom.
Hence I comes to 35.6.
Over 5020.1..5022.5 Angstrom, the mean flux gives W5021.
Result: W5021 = 32.3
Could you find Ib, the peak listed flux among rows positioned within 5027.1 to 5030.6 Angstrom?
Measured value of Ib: 34.17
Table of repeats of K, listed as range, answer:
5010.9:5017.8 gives 32.19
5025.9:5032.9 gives 25.24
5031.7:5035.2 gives 28.37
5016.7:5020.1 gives 33.79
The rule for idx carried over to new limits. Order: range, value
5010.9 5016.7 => 35.2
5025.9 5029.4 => 29.7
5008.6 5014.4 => 34.9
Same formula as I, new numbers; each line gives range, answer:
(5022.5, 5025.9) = 32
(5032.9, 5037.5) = 30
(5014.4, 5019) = 35.6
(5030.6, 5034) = 31.3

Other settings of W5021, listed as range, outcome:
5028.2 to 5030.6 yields 33.2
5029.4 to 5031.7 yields 32.3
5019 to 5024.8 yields 32.4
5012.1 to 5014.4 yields 33.7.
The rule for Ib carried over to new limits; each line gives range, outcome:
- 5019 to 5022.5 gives 35.02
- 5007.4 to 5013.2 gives 36.65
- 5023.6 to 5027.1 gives 32.74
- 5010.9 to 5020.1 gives 38.94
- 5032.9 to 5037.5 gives 31.85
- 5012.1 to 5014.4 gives 35.04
